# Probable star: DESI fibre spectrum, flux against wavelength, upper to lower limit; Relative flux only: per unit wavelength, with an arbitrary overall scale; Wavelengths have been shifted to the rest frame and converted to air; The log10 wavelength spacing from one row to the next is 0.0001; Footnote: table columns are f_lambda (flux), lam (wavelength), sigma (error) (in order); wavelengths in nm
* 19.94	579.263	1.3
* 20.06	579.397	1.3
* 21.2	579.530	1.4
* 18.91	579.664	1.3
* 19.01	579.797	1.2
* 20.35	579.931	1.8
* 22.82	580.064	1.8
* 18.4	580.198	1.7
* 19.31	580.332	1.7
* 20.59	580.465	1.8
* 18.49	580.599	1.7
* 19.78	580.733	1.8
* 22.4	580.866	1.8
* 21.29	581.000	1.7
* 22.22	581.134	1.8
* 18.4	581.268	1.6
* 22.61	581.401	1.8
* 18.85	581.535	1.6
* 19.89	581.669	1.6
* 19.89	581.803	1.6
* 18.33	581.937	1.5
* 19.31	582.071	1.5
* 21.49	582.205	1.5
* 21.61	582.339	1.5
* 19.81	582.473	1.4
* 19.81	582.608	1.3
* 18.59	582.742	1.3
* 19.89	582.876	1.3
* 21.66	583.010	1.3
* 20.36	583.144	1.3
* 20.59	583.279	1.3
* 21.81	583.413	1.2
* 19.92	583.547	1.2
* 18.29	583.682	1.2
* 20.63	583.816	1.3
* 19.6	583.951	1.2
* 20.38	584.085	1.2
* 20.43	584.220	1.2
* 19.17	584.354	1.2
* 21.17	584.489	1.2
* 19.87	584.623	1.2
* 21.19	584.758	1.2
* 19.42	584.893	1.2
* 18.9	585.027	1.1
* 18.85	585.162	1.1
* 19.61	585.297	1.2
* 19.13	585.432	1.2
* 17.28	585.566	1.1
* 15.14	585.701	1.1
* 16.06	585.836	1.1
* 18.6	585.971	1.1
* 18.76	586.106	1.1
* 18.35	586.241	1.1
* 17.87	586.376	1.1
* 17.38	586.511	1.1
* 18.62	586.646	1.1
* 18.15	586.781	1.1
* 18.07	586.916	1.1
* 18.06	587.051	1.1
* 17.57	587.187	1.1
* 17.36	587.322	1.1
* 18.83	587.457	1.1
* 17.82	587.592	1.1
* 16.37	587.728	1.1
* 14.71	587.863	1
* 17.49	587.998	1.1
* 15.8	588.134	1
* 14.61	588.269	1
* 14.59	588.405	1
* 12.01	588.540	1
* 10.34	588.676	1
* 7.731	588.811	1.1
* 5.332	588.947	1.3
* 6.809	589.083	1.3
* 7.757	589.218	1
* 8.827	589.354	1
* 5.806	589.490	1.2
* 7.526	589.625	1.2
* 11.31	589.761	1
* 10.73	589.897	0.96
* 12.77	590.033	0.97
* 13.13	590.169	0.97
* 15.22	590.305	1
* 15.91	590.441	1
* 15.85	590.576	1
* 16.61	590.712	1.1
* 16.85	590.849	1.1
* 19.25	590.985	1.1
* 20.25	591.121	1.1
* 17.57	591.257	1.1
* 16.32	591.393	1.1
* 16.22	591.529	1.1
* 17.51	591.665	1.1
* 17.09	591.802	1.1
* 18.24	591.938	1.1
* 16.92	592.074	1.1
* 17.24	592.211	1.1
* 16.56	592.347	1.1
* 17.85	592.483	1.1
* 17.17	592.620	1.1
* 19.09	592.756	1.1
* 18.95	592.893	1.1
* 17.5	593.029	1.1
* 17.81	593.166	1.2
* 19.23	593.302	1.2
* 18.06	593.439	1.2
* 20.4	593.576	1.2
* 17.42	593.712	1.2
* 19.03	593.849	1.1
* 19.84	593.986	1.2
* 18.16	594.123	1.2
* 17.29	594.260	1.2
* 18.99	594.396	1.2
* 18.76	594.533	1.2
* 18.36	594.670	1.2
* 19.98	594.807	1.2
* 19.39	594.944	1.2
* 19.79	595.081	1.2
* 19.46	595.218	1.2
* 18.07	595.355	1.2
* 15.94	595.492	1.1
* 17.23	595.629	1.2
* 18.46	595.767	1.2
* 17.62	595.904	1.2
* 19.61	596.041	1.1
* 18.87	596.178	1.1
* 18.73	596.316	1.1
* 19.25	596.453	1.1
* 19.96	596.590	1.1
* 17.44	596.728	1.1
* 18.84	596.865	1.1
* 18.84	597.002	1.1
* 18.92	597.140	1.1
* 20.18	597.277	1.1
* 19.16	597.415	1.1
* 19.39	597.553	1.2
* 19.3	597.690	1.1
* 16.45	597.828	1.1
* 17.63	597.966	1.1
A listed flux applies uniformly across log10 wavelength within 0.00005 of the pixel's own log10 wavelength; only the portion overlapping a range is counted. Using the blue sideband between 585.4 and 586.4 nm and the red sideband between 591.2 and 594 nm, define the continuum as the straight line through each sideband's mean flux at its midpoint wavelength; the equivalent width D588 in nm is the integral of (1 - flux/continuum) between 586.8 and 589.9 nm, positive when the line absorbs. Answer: 0.83 nm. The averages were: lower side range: 17.6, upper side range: 17.9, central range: 13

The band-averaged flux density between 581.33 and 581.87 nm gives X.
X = 20.3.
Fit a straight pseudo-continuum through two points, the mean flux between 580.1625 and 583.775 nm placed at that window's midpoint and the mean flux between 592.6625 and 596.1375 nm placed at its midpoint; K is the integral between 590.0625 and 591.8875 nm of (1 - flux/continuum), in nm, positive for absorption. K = 0.22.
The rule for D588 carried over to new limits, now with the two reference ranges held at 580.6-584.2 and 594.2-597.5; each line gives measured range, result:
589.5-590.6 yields 0.40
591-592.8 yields 0.15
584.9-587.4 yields 0.23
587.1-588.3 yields 0.17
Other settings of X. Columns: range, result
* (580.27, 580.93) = 20.1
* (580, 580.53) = 20.3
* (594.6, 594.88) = 19.2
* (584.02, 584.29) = 20.4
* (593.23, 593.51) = 18.6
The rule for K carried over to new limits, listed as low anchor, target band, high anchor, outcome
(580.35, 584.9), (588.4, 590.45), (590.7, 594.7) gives 0.95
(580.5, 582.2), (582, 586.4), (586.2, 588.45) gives -0.18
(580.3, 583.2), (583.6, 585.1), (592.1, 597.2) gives 0.00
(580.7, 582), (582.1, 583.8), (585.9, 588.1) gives -0.06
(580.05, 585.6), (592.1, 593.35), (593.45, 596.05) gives 0.06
